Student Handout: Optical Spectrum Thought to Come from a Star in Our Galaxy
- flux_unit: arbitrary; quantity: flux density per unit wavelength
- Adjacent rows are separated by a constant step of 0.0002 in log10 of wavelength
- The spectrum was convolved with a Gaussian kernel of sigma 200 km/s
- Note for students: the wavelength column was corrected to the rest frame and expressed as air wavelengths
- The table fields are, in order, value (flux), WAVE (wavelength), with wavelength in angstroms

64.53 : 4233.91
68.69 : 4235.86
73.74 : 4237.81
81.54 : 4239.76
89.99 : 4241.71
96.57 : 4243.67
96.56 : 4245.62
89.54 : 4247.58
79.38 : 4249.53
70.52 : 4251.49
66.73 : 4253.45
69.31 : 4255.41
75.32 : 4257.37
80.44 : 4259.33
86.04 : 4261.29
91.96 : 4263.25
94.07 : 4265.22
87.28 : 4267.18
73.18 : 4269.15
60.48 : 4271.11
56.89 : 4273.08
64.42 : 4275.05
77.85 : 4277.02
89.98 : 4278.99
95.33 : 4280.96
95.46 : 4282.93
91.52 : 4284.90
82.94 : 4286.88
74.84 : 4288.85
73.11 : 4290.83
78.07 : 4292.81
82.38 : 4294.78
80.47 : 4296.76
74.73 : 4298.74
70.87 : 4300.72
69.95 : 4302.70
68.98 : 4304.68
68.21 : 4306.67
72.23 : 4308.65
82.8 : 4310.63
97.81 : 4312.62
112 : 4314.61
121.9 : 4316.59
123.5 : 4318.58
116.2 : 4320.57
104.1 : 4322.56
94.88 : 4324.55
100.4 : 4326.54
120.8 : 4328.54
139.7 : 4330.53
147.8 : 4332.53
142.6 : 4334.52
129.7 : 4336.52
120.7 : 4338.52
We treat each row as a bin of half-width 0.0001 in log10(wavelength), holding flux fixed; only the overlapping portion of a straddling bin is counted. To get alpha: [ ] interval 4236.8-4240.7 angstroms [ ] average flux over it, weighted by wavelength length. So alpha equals 77.6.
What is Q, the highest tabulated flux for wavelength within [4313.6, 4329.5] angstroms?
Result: 123.5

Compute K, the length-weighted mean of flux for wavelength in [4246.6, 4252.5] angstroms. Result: 79.7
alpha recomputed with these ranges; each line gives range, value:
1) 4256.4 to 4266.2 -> 85.6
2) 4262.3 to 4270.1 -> 86.6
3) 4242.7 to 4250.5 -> 90.6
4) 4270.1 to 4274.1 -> 58.9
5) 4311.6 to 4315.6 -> 105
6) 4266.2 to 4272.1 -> 73.7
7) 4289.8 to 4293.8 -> 75.6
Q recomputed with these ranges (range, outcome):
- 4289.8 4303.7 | 82.38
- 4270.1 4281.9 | 95.33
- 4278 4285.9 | 95.46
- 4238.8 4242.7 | 89.99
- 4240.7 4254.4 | 96.57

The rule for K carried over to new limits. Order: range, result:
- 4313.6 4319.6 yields 119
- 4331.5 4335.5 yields 145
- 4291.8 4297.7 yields 80.3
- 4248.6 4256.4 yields 71.4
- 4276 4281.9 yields 87.5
